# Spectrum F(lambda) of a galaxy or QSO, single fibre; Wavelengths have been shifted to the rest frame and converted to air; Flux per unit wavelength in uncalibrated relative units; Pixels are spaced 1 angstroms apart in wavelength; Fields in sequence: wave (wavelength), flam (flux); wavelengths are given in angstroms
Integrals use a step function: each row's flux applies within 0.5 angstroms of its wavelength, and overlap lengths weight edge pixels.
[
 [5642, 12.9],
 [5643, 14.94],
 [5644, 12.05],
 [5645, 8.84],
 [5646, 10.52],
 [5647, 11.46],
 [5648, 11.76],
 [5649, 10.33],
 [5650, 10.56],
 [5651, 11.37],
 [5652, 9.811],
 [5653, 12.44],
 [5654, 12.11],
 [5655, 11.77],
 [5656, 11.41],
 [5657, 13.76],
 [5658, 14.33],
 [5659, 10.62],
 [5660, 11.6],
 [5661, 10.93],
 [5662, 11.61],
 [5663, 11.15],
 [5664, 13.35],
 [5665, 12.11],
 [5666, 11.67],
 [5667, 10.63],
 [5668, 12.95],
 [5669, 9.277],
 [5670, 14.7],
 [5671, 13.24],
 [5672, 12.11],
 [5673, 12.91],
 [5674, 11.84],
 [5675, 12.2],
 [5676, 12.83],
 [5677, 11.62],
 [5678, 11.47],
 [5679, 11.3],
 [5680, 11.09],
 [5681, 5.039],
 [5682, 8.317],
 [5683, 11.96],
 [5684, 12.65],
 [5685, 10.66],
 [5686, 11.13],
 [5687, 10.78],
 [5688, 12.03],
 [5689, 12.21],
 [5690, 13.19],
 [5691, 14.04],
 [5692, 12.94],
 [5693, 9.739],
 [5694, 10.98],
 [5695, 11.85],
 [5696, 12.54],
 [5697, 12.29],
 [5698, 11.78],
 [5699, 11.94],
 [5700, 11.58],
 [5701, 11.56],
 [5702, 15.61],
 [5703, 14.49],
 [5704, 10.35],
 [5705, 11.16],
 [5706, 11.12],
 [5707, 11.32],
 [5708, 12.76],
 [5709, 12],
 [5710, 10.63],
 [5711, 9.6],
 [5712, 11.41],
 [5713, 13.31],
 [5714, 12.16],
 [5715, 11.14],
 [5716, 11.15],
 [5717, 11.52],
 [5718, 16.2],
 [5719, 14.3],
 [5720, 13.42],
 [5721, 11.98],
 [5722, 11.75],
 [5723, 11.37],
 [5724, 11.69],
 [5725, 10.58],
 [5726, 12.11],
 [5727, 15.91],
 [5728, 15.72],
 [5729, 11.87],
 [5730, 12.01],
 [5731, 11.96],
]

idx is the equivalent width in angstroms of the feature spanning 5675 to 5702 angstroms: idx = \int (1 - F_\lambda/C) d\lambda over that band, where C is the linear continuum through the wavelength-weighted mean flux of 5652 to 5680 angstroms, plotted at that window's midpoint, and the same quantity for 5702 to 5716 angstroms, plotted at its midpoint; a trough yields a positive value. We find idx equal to 0.80 angstroms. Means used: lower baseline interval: 12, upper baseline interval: 11.8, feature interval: 11.5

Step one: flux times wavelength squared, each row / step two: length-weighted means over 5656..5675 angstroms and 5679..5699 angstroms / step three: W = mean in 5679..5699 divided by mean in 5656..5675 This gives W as 0.9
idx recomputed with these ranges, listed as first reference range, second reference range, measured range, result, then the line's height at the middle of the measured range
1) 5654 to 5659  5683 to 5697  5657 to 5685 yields 1.5 angstroms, 12.3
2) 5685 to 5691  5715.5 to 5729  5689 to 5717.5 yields 0.9 angstroms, 12.4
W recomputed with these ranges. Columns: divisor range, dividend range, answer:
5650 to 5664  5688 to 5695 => 1.04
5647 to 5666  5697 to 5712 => 1.03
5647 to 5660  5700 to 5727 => 1.06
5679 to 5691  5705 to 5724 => 1.11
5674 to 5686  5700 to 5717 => 1.10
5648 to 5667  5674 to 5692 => 0.98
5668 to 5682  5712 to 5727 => 1.10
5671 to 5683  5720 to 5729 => 1.16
